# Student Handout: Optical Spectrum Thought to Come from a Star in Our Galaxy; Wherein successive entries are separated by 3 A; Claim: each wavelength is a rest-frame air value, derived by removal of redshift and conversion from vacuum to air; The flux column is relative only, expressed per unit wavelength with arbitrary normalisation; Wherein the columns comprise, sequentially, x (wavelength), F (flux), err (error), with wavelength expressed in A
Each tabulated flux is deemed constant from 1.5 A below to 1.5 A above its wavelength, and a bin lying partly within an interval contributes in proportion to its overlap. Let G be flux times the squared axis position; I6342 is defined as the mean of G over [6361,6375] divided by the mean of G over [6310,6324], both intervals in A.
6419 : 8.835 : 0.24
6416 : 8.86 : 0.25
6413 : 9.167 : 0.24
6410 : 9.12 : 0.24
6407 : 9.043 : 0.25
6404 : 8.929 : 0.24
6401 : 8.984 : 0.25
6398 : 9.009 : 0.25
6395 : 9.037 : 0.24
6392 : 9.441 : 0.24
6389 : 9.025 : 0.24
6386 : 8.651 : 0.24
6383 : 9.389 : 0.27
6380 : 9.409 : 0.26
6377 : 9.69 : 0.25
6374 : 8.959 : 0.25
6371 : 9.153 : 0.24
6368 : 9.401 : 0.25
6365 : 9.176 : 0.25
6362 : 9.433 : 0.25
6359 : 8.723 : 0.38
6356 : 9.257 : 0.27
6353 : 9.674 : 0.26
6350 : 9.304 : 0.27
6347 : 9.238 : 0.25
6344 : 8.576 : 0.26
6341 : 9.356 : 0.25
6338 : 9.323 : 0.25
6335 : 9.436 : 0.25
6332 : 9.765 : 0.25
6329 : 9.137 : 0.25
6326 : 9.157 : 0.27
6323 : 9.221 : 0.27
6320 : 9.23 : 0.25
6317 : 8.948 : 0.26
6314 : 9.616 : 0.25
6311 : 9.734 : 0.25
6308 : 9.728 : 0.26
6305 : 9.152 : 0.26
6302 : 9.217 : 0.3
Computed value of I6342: 1.00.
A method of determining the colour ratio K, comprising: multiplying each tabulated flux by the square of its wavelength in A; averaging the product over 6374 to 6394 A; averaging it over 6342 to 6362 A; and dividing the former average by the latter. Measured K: 1.02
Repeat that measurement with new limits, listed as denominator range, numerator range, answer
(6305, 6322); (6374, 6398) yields 1.00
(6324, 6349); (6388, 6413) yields 1.00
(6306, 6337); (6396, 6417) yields 0.99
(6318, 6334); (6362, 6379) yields 1.01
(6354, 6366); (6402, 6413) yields 1.00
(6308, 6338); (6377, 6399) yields 1.00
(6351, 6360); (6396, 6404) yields 0.99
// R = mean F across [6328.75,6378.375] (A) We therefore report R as 9.27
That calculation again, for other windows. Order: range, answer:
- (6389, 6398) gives 9.17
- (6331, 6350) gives 9.27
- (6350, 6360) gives 9.26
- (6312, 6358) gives 9.28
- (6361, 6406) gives 9.17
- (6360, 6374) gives 9.23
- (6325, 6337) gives 9.38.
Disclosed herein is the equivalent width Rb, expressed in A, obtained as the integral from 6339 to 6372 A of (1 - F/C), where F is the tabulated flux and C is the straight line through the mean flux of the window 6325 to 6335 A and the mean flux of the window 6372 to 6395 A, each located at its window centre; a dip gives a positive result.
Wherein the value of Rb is 0.30 A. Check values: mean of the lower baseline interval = 9.38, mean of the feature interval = 9.21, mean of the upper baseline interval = 9.21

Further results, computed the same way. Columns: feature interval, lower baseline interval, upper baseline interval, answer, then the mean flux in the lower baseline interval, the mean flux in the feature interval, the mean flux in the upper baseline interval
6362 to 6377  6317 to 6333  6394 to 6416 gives -0.20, 9.25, 9.25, 9.03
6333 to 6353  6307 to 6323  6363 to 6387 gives 0.18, 9.42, 9.25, 9.24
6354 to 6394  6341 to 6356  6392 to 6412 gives -0.31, 9.22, 9.21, 9.06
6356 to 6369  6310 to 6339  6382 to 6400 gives 0.02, 9.35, 9.18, 9.08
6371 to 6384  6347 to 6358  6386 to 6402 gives -0.22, 9.36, 9.34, 9.06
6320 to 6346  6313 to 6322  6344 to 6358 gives 0.02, 9.24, 9.25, 9.26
